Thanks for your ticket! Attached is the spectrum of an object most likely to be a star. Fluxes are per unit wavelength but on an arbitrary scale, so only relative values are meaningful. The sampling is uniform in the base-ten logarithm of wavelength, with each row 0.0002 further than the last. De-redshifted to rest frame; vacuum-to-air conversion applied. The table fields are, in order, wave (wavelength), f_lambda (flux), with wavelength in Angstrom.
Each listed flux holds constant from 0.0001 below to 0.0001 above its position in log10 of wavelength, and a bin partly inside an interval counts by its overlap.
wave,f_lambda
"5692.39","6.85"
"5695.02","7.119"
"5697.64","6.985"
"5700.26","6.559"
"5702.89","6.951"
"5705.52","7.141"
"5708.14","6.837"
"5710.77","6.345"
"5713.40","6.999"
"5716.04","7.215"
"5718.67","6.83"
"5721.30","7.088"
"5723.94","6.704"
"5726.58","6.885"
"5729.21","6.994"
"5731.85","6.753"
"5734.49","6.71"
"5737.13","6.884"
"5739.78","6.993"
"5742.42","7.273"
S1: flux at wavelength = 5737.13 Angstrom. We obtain 6.884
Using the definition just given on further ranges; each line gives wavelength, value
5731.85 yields 6.753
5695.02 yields 7.119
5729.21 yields 6.994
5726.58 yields 6.885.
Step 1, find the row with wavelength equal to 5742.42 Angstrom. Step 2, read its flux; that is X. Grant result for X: 7.273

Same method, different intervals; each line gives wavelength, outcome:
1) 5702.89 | 6.951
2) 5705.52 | 7.141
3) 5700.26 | 6.559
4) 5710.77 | 6.345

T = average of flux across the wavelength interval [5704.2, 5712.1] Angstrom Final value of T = 6.78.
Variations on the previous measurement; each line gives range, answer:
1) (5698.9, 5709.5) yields 6.87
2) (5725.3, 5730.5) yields 6.95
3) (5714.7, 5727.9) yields 6.94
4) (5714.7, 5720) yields 7.02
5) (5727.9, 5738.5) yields 6.83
